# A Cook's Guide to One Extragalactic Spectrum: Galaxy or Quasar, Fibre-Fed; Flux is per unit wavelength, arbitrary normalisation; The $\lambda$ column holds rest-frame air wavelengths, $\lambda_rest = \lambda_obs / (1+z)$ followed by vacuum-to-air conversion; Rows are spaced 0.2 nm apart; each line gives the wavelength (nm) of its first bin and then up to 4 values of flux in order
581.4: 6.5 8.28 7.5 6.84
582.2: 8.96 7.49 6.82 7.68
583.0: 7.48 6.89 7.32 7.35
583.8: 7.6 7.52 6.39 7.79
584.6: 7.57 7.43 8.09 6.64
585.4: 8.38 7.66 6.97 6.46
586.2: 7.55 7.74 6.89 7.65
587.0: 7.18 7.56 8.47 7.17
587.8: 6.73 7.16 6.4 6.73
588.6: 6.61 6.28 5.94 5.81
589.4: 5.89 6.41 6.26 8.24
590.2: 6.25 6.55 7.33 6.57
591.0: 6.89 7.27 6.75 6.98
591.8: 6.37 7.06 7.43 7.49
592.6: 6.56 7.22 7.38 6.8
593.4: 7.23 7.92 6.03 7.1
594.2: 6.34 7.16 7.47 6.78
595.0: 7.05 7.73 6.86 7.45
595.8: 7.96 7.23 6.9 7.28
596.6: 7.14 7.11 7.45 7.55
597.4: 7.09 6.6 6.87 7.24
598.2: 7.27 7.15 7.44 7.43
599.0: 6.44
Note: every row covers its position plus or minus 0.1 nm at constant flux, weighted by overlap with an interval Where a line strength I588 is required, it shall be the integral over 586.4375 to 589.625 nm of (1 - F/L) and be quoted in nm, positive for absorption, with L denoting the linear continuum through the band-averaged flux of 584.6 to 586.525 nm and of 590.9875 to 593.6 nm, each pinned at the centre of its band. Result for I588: 0.21 nm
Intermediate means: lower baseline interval 7.44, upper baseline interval 7.07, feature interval 6.83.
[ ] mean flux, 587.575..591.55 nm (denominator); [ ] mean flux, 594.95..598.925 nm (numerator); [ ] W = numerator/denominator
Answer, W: 1.1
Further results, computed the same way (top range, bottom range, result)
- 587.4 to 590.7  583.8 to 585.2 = 0.90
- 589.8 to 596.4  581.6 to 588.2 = 0.95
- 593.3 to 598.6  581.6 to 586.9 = 0.96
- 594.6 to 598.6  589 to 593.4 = 1.06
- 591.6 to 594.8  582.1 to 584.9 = 0.94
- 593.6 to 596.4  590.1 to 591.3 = 1.05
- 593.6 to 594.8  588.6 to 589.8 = 1.13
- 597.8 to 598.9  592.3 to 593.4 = 1.02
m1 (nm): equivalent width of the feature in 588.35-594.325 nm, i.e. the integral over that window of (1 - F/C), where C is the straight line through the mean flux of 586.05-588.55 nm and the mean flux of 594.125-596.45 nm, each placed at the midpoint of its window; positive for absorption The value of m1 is 0.35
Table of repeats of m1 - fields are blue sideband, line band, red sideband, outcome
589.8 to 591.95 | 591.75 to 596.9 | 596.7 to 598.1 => -0.08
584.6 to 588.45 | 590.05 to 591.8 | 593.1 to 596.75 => 0.09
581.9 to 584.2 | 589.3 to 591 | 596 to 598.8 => 0.14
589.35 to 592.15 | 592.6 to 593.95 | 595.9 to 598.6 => -0.02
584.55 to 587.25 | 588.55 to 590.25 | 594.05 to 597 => 0.21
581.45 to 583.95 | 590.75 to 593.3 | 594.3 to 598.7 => 0.11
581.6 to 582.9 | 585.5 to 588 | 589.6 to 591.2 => -0.05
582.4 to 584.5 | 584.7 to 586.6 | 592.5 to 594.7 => -0.05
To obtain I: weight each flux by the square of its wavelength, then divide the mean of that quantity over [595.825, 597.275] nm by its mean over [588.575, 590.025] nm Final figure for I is 1.18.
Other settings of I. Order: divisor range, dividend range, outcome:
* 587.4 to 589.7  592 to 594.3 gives 1.09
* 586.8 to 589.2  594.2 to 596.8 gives 1.07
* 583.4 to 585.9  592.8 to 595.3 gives 0.98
